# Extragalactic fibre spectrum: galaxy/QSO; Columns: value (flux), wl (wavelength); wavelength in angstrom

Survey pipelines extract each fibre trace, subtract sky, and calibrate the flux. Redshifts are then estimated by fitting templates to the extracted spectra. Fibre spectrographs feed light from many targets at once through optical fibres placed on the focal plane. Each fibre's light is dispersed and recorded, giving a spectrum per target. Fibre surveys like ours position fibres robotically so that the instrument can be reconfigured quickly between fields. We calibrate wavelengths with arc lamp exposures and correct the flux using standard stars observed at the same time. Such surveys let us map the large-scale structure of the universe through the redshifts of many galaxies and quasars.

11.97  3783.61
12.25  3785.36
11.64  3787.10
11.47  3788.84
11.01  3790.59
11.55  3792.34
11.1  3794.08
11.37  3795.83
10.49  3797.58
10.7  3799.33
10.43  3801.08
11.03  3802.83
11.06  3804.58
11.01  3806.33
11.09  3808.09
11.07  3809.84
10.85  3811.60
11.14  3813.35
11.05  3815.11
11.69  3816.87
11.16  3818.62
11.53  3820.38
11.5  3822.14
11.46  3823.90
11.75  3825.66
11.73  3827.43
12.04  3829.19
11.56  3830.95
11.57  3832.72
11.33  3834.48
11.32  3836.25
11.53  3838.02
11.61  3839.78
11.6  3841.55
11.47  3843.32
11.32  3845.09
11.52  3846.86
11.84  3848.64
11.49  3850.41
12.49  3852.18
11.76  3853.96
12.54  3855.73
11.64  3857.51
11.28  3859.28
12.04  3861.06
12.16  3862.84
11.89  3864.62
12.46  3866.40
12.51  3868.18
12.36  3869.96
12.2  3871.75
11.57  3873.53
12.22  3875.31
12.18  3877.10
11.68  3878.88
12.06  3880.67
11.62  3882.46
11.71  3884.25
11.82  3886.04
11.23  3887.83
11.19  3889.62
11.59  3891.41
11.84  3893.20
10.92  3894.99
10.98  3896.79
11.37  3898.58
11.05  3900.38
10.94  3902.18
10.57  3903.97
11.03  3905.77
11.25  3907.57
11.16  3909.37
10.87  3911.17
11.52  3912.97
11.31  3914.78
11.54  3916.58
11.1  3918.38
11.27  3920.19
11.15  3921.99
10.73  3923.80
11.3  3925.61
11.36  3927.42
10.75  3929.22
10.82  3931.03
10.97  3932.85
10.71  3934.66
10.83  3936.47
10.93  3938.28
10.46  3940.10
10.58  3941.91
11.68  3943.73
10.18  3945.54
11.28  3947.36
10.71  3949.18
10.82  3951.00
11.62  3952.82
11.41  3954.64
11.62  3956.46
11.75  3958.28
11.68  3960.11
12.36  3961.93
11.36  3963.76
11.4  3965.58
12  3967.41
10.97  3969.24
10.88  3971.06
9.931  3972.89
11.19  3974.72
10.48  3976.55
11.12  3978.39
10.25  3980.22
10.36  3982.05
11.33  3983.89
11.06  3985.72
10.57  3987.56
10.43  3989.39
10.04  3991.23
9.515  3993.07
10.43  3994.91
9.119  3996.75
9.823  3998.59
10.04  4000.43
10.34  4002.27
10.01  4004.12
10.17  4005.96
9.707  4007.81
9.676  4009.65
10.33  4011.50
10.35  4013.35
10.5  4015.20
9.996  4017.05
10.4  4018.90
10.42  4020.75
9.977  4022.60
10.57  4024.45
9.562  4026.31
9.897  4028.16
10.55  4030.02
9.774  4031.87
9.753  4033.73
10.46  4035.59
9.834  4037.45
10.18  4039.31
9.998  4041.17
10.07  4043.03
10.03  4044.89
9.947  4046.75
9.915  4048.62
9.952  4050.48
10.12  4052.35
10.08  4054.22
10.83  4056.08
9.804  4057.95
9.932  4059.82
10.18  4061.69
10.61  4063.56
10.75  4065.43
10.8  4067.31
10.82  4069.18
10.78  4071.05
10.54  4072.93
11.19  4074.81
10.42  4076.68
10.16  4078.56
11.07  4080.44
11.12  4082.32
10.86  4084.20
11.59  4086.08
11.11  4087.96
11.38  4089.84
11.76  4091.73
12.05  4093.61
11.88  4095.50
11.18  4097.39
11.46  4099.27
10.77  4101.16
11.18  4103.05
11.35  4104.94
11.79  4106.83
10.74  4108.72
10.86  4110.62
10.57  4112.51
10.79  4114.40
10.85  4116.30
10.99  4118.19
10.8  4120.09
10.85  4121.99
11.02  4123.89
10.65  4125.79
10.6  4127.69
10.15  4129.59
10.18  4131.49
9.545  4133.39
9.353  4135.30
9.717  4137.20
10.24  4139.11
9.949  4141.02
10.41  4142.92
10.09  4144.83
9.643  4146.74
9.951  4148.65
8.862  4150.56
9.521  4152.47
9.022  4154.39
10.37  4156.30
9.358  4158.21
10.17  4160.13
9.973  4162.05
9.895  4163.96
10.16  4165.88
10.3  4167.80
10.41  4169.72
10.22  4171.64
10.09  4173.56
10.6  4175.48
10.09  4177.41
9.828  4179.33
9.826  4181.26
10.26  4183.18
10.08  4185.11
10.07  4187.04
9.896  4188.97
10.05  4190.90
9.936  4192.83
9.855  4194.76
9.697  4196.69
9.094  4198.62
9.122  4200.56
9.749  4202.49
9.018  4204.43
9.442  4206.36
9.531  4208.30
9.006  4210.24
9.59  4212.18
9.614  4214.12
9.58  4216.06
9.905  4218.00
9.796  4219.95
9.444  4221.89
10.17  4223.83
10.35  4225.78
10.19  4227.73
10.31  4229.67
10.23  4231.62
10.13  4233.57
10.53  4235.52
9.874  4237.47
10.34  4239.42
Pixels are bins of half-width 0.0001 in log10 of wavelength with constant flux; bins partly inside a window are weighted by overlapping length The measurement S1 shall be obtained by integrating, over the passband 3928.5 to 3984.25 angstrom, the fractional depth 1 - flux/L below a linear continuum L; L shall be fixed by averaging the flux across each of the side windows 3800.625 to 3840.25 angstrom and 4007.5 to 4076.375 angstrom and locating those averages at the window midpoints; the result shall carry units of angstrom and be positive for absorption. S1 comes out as -2.0 angstrom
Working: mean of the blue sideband 11.3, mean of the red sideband 10.2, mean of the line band 11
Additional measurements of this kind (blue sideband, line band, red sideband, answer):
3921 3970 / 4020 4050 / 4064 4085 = 2.30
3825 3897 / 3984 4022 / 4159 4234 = 2.75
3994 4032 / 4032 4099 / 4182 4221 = -4.30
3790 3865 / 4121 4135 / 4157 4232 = -0.31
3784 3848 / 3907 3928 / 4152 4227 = -0.54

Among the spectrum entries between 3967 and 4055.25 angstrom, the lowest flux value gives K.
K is 9.119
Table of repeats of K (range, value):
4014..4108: 9.562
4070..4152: 8.862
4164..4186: 9.826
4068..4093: 10.16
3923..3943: 10.46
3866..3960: 10.18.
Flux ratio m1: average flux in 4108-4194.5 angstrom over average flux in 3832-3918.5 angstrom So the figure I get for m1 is 0.9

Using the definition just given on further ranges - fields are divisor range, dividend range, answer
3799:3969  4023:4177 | 0.91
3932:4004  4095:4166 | 0.96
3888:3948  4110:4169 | 0.92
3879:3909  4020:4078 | 0.90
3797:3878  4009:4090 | 0.90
